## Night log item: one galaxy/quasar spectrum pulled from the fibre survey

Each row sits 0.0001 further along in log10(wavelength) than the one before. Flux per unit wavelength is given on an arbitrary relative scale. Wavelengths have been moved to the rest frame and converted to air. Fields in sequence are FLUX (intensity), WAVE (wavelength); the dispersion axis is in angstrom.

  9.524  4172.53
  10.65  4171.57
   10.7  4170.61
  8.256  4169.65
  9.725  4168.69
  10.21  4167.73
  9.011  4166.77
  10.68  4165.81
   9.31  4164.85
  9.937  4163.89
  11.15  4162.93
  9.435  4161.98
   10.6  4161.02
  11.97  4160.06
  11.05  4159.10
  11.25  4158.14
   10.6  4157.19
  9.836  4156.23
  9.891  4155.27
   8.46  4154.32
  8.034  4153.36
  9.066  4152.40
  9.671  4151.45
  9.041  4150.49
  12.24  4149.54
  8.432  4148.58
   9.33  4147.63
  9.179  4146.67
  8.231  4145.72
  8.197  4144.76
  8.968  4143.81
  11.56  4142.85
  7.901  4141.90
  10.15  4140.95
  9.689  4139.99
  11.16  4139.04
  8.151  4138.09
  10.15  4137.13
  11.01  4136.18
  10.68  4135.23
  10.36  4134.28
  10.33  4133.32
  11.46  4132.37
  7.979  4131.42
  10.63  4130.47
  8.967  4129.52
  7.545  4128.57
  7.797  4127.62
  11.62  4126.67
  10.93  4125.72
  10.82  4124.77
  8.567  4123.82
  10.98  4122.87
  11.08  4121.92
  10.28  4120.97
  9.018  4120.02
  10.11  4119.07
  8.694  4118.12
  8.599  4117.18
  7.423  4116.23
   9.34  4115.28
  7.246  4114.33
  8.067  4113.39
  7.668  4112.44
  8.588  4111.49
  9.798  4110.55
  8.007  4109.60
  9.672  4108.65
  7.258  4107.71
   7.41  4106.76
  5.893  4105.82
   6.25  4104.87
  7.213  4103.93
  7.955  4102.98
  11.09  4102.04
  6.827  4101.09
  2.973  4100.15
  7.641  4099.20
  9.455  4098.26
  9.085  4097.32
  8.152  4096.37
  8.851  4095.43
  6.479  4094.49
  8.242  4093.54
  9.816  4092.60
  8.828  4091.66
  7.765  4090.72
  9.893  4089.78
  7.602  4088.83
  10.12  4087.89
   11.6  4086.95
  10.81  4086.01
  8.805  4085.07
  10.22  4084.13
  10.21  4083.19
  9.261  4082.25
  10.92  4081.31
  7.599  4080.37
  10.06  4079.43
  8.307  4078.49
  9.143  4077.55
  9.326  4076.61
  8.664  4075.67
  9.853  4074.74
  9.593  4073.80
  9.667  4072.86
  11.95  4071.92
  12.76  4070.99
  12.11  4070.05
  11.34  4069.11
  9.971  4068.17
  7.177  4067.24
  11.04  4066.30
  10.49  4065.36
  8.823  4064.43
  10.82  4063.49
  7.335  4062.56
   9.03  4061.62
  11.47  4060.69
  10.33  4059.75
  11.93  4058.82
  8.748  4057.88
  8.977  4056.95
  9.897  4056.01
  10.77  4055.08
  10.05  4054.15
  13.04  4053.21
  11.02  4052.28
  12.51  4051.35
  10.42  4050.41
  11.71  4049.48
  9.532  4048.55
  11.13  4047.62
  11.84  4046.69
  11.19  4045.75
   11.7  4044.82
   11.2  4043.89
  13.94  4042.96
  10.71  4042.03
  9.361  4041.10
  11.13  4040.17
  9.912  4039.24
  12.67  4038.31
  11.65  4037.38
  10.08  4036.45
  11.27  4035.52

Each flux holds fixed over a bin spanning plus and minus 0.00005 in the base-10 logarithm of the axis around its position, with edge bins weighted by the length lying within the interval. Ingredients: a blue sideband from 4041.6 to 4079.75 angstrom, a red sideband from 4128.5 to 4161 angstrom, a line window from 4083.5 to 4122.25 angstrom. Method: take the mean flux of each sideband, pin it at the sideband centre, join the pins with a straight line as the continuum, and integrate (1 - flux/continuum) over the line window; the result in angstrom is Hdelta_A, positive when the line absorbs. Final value 6.1 angstrom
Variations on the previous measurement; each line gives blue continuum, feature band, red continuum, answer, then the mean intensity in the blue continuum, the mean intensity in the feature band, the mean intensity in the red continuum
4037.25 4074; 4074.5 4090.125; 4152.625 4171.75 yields 1.5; 10.7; 9.55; 10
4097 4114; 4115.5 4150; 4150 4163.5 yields -2.7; 7.81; 9.67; 10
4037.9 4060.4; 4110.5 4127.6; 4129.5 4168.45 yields 1.5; 11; 9.33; 9.86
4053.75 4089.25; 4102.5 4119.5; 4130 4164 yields 3.2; 9.92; 8.07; 9.88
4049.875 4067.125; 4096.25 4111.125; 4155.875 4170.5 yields 3.6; 10.3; 7.79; 10.2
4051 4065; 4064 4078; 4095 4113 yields -0.7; 10.3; 10.1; 7.88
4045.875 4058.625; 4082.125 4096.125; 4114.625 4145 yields 1.4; 10.8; 9.22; 9.69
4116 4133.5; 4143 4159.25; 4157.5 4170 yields 0.9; 9.64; 9.51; 10.2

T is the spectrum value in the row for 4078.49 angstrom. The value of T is 8.307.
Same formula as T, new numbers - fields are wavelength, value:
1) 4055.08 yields 10.77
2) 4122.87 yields 10.98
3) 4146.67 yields 9.179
